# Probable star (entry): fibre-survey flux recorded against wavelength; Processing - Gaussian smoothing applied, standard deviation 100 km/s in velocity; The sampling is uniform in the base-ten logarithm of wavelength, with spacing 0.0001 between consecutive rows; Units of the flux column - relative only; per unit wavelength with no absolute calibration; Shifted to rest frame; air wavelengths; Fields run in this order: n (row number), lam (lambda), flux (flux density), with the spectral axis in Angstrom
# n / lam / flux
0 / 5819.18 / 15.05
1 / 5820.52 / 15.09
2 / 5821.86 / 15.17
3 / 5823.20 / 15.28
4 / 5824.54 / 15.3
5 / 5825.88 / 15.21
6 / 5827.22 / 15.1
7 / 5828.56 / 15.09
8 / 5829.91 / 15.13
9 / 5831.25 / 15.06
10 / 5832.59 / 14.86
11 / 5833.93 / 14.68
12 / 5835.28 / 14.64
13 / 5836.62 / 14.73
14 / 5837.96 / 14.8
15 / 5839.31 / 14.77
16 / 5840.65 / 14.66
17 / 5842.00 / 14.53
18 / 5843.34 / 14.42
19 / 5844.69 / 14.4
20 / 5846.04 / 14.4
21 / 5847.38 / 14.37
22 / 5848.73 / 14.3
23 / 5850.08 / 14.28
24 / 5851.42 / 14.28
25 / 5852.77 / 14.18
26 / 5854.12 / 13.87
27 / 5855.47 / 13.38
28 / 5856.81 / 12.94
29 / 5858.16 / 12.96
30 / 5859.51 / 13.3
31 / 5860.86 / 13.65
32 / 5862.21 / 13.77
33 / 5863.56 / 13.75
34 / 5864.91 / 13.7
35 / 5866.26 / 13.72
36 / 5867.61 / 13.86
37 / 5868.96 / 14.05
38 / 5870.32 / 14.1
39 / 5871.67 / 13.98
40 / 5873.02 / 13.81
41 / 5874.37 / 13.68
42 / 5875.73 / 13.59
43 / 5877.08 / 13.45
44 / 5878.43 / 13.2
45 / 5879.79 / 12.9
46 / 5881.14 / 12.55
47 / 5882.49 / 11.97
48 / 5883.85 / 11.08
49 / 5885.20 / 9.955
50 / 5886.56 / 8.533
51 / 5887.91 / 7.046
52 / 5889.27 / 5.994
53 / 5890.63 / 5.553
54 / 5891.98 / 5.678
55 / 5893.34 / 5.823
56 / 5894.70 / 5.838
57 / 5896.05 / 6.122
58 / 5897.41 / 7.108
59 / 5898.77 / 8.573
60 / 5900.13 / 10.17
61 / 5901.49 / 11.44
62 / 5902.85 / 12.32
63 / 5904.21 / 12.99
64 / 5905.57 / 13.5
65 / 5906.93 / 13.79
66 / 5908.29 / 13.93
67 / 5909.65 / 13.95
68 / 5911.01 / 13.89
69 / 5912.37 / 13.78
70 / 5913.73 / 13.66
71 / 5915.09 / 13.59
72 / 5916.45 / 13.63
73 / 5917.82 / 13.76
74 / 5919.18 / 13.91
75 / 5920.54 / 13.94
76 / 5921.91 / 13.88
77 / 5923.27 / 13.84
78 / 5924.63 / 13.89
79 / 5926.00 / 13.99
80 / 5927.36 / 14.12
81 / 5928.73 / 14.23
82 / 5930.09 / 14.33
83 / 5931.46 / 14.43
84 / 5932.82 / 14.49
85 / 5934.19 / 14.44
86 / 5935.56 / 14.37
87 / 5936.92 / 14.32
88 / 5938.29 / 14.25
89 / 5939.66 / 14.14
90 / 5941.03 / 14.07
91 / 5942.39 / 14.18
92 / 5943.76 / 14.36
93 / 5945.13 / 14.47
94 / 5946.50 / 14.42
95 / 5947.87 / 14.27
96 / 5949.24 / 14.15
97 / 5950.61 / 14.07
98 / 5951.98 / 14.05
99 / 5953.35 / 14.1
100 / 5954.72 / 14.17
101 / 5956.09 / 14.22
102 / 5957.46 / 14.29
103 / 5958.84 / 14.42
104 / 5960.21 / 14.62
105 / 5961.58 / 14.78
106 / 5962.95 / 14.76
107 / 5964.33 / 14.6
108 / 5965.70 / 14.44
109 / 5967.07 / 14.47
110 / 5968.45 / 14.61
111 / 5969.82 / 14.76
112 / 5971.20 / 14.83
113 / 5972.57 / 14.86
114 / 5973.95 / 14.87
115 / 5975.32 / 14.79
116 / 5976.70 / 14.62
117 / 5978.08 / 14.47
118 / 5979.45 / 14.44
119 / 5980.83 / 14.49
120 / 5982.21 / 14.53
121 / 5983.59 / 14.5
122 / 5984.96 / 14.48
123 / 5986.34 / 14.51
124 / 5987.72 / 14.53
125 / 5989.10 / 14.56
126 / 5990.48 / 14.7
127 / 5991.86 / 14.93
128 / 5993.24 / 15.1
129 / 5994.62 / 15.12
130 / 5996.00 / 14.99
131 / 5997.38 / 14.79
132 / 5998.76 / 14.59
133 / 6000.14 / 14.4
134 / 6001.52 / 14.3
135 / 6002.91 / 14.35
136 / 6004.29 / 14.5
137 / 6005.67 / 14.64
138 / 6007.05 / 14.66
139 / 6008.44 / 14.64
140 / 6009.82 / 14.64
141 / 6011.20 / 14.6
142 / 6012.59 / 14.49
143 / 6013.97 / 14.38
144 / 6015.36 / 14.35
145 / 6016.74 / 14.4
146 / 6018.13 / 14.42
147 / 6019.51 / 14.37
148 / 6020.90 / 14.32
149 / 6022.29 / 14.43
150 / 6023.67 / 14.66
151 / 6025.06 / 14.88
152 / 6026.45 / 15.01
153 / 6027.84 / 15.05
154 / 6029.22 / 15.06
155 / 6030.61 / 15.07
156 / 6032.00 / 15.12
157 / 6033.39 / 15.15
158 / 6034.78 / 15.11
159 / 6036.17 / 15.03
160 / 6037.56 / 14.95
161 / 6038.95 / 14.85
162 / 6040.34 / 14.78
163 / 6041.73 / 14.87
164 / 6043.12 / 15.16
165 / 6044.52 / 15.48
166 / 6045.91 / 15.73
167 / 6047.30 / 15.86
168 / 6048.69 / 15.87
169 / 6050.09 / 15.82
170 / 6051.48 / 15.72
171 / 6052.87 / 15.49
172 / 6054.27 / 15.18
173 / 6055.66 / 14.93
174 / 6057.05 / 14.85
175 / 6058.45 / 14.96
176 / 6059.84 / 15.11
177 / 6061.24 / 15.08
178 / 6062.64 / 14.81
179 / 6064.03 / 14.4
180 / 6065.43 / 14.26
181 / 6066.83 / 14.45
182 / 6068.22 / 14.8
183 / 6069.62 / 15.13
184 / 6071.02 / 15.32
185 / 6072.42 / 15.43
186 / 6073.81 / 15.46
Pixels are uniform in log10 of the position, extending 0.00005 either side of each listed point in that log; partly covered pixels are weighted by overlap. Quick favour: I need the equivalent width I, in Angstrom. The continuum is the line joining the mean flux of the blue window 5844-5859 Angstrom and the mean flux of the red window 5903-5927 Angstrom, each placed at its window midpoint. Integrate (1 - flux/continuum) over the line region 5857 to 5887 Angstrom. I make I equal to 1.9 Angstrom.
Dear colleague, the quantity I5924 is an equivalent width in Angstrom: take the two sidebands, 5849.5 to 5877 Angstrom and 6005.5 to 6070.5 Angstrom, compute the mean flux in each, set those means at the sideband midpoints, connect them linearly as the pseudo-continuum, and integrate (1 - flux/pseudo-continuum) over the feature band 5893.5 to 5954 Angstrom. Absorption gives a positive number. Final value 4.4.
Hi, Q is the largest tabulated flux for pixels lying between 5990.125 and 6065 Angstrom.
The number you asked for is 15.87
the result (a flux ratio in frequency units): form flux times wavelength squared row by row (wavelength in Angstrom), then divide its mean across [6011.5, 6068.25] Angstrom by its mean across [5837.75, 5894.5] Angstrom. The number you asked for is 1.27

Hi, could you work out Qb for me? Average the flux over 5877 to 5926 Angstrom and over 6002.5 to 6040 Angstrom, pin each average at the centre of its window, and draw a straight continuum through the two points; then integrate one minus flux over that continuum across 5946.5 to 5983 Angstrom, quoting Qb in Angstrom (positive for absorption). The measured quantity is -3.9 Angstrom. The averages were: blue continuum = 11.3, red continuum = 14.7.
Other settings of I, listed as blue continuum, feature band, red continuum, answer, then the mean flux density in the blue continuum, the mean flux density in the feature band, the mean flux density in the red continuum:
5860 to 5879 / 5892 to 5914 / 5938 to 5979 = 5.0 Angstrom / 13.7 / 10.8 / 14.4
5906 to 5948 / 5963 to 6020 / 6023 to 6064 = 0.2 Angstrom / 14.1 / 14.6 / 15.1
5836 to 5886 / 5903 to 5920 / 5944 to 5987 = 0.5 Angstrom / 13.6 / 13.7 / 14.5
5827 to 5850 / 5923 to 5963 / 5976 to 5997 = 1.1 Angstrom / 14.7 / 14.3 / 14.7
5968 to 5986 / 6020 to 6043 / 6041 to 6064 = 0.3 Angstrom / 14.6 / 14.9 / 15.3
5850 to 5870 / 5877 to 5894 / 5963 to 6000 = 5.5 Angstrom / 13.7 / 9.38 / 14.7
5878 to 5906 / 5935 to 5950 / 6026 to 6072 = -4.1 Angstrom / 9.37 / 14.3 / 15.1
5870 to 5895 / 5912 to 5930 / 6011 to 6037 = -3.5 Angstrom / 10.5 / 13.9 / 14.7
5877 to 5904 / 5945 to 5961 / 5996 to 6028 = -3.1 Angstrom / 9.23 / 14.3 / 14.6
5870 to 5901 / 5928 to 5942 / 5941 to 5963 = -1.2 Angstrom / 9.99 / 14.3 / 14.3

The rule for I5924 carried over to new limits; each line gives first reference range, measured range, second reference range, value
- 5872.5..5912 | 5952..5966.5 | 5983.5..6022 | -1.5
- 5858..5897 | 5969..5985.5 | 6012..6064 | -1.3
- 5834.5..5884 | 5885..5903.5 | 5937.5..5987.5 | 8.2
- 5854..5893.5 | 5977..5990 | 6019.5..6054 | -0.4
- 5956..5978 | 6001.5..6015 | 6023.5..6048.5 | 0.4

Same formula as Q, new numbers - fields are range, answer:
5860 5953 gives 14.49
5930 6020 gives 15.12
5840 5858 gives 14.66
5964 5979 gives 14.87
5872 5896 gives 13.81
